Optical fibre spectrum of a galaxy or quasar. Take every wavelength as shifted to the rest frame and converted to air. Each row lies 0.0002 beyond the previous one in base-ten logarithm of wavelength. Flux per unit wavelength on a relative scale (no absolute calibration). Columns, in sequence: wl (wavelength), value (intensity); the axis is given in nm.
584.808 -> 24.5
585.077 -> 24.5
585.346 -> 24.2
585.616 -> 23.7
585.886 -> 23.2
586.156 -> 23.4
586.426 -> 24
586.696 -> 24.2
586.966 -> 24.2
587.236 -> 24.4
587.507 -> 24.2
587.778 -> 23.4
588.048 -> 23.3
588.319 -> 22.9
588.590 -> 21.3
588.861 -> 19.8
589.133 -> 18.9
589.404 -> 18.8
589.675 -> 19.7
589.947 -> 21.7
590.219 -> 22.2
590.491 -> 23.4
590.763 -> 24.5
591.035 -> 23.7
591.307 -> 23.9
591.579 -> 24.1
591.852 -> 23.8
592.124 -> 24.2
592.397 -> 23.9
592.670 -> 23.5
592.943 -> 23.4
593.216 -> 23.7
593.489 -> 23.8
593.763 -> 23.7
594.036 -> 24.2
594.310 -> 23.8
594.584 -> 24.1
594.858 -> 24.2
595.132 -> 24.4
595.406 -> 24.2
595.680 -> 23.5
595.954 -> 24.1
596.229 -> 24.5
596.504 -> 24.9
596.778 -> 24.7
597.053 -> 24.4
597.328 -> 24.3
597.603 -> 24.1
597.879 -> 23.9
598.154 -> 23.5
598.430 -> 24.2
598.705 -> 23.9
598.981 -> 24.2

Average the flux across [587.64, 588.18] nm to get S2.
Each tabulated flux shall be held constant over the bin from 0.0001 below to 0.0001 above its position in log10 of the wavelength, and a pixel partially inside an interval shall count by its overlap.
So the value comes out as 23.4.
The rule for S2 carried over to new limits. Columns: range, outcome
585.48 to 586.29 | 23.4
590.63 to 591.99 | 24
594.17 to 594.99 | 24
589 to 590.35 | 20.3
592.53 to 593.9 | 23.6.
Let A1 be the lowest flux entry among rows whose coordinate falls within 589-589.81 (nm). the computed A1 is 18.8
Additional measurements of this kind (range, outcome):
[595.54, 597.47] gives 23.5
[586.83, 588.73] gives 21.3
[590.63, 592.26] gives 23.7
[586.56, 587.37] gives 24.2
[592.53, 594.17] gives 23.4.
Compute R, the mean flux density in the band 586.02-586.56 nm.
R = 23.7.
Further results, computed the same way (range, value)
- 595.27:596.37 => 24.1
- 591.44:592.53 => 24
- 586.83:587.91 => 24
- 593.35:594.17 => 23.9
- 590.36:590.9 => 24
